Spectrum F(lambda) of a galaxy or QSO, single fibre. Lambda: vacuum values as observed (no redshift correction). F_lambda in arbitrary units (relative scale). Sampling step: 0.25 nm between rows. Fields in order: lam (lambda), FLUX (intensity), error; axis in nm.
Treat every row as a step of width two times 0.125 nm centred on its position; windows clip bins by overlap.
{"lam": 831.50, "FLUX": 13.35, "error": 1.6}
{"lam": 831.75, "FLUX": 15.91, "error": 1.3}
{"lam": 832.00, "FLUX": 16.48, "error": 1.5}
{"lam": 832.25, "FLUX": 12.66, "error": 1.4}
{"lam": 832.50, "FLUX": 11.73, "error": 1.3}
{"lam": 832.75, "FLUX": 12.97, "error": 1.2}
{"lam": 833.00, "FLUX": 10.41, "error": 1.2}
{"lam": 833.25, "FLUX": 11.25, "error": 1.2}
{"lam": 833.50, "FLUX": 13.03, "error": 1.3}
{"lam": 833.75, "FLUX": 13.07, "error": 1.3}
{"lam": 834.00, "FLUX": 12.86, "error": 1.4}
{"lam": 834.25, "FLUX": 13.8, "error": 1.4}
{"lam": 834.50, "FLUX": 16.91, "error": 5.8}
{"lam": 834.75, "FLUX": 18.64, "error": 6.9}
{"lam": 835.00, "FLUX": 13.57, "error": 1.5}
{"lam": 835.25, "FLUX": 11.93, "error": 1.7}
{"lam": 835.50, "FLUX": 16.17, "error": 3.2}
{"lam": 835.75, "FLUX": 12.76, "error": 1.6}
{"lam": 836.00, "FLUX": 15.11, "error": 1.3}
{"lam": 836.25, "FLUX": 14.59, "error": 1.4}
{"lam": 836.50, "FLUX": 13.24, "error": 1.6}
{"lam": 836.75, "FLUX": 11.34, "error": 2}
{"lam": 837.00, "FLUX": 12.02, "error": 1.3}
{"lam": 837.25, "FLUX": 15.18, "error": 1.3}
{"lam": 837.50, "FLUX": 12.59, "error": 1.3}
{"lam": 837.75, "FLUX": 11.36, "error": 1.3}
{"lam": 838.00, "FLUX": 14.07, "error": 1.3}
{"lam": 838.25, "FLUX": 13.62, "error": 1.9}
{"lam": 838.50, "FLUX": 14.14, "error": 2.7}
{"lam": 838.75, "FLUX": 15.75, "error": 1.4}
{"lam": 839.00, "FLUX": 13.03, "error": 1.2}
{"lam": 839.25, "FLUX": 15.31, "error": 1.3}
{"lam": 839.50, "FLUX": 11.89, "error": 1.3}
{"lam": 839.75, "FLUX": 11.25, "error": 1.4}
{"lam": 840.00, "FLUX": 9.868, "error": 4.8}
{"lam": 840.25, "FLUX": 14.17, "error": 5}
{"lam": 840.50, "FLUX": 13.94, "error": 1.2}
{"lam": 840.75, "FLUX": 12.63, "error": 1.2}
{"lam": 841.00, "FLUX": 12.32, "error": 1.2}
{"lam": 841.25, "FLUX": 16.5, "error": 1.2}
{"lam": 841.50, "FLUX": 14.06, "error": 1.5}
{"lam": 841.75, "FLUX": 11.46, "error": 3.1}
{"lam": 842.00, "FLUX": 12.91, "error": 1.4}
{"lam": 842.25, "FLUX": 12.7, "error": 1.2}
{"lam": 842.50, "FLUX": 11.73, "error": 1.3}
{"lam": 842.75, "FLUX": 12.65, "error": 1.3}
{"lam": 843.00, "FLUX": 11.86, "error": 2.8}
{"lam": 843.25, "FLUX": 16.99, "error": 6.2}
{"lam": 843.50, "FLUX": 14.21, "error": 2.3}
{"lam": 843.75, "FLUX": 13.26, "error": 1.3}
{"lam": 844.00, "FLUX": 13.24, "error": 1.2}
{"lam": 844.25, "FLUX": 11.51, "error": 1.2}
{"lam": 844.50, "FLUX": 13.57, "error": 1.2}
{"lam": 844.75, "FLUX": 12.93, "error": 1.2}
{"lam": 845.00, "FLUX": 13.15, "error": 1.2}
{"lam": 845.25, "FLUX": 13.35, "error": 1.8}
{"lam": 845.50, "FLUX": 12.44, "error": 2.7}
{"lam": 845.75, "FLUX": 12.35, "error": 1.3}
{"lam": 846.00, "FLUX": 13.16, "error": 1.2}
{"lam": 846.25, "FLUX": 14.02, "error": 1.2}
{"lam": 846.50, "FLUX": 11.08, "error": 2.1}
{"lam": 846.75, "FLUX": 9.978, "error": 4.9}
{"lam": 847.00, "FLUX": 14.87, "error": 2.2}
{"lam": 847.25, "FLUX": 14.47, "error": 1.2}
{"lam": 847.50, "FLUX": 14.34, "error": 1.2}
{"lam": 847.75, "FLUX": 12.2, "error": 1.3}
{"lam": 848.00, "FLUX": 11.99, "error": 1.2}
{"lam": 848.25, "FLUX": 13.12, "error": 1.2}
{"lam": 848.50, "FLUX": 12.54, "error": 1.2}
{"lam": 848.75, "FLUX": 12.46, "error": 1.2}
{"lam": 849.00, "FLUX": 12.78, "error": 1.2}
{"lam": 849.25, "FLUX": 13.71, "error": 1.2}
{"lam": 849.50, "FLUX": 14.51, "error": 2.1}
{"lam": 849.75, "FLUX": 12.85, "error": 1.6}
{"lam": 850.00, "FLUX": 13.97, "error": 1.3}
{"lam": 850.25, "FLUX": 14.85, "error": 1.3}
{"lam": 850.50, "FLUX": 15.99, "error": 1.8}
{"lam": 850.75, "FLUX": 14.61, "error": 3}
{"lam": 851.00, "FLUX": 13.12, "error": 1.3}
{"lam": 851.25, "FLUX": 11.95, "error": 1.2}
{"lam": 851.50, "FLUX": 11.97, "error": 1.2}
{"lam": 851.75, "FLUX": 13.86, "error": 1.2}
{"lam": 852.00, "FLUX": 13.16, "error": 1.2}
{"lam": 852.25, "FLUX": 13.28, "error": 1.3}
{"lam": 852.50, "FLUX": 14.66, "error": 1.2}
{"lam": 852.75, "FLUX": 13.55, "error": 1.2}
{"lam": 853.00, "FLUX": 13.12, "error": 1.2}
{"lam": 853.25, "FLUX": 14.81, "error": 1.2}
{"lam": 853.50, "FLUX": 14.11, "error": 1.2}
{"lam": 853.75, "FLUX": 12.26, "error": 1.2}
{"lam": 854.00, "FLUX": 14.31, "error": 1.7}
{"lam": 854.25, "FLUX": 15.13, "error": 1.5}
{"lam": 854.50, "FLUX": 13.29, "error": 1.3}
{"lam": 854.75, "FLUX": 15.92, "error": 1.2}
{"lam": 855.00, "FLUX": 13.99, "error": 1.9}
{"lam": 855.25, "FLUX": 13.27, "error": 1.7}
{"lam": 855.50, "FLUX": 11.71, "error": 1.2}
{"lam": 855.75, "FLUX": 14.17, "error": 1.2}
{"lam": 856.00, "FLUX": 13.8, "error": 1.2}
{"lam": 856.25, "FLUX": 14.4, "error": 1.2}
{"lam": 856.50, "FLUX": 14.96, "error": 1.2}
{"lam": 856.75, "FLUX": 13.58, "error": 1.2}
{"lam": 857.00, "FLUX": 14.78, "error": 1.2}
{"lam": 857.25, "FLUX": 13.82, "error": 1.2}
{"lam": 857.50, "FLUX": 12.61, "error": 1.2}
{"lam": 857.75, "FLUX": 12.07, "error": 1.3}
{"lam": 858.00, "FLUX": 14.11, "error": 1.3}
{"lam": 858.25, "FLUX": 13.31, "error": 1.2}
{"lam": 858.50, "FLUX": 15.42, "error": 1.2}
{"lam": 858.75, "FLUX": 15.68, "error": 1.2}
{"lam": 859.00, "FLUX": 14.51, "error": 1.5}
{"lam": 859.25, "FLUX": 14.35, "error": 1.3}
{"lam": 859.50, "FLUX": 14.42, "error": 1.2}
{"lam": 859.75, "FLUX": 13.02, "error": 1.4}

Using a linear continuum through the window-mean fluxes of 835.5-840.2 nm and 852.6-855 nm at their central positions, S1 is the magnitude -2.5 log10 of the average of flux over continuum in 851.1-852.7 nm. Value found 0.06 mag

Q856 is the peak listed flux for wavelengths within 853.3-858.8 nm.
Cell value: 15.92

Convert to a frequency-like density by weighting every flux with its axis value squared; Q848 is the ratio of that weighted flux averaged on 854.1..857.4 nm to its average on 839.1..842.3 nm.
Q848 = 1.12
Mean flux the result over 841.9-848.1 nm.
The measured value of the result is 13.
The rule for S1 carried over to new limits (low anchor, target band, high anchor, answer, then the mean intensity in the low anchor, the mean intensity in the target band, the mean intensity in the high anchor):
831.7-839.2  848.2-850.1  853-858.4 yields 0.043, 13.7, 13.2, 13.8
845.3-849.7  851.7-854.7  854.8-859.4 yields -0.024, 12.9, 13.8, 14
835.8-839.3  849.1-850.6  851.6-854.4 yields -0.037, 13.6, 14.3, 13.8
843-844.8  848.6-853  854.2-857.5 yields 0.018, 13.6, 13.6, 14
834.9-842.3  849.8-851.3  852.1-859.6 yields -0.027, 13.3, 14.1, 14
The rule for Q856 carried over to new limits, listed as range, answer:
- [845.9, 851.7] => 15.99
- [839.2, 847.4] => 16.99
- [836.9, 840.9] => 15.75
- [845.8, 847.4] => 14.87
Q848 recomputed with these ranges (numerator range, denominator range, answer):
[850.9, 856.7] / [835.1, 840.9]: 1.07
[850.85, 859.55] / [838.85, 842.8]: 1.11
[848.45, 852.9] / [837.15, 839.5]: 1.01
